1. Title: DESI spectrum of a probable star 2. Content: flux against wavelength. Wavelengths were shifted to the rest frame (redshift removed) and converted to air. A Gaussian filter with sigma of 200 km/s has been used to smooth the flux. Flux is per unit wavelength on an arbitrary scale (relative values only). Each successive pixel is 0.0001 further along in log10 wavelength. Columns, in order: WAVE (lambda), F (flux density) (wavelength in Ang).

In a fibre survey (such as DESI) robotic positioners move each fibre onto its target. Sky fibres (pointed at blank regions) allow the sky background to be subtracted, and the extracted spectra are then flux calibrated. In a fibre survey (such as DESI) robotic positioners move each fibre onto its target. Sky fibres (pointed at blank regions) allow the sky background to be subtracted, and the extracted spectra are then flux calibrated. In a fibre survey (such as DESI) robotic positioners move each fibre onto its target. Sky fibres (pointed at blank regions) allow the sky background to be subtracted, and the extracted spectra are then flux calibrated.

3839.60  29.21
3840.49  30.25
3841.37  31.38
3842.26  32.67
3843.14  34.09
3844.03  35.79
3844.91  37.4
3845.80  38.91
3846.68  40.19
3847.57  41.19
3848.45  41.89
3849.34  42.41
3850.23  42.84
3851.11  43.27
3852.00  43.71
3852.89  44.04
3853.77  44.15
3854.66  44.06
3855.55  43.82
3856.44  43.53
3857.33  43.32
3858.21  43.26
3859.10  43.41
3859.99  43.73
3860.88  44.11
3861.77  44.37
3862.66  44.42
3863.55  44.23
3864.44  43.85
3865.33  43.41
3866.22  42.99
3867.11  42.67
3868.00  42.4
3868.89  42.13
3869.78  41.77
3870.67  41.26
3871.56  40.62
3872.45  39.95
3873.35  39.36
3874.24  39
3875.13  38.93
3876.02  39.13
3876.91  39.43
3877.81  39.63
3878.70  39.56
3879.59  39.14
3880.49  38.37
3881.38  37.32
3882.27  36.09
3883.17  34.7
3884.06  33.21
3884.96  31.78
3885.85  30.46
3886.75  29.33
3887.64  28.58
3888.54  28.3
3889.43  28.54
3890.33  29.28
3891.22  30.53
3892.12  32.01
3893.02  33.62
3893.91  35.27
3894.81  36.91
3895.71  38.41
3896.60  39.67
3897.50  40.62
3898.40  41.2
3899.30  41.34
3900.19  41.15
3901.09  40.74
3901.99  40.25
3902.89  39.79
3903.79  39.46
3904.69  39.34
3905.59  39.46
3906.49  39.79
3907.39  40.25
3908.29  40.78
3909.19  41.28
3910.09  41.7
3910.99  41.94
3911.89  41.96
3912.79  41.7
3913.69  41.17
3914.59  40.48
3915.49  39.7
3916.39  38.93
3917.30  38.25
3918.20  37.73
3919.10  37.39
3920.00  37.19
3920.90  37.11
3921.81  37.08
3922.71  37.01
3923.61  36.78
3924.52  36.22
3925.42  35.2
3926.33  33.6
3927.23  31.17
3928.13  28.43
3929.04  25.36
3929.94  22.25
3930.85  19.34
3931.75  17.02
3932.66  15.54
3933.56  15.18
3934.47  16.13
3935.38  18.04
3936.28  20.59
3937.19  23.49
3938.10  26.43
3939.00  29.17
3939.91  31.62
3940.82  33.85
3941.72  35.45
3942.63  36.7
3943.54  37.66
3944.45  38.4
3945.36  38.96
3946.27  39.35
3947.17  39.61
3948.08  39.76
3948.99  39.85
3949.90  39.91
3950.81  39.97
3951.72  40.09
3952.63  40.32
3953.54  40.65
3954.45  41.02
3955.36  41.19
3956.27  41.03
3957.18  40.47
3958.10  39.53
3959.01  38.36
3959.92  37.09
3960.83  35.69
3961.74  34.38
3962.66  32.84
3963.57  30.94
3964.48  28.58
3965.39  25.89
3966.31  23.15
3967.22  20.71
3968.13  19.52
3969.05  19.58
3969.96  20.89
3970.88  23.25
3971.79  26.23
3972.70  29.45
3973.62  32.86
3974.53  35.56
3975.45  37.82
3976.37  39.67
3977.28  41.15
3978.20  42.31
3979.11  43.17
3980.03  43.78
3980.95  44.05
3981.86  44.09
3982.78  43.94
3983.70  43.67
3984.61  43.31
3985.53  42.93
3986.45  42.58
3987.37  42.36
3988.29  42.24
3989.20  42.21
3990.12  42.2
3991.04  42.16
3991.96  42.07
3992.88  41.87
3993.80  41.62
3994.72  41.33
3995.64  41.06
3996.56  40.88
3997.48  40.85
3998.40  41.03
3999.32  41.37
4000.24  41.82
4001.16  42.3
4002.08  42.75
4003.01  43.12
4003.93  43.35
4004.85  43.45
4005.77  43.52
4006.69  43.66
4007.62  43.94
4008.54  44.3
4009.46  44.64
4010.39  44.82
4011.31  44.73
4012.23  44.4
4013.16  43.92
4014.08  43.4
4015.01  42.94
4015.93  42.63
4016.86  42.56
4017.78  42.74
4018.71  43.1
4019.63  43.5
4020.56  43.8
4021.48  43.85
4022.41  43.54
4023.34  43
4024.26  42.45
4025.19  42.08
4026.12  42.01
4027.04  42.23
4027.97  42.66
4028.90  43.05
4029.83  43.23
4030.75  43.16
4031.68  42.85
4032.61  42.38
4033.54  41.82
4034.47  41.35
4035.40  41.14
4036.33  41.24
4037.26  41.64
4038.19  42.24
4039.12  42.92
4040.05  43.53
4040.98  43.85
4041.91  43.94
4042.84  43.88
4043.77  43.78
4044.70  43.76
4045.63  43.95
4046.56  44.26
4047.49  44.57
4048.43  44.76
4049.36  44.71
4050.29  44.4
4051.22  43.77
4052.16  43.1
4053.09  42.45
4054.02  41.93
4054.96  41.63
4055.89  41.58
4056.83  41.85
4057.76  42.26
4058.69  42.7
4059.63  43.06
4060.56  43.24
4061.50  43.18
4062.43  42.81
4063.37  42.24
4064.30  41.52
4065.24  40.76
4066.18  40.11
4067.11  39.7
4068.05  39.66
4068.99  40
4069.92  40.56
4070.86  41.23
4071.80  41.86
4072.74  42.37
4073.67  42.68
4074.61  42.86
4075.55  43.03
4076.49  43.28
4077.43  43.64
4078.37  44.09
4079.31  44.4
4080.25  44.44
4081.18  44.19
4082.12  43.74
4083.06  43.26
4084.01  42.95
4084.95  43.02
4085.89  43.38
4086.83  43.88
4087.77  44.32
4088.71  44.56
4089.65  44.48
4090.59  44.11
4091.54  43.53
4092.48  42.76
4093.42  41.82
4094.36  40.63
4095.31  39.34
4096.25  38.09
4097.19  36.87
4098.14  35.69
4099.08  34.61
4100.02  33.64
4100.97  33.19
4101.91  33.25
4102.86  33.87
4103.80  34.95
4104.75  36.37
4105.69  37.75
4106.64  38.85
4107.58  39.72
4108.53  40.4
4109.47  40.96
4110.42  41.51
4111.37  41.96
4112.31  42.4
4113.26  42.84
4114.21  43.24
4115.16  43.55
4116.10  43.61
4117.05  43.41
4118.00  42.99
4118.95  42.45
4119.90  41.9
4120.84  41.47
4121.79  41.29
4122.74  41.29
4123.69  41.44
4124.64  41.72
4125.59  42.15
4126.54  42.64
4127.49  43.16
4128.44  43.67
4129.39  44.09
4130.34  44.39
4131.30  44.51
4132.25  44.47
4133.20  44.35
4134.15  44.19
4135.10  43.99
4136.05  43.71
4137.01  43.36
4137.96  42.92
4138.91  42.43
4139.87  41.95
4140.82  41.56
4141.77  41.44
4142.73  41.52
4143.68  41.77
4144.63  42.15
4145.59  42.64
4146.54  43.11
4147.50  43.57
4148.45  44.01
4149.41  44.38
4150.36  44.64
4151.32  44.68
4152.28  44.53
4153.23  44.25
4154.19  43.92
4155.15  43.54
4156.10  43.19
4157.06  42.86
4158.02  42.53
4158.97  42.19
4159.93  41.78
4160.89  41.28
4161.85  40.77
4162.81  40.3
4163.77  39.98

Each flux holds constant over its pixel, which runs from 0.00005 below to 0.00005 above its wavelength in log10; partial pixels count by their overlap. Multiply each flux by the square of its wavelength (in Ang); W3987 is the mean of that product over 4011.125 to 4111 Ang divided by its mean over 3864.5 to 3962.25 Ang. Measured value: 1.25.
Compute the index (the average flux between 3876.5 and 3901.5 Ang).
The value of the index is 35.5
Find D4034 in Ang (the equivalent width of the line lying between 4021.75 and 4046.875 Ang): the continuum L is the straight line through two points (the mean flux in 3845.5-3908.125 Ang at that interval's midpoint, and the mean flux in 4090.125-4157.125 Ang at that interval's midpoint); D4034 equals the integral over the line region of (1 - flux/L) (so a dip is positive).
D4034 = -1.3 Ang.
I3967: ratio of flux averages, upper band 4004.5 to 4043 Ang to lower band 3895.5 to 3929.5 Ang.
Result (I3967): 1.12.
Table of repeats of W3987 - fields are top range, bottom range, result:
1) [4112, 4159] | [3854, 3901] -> 1.26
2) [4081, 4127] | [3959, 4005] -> 1.16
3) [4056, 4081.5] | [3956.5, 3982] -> 1.34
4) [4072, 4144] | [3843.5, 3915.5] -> 1.18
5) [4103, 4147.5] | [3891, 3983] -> 1.32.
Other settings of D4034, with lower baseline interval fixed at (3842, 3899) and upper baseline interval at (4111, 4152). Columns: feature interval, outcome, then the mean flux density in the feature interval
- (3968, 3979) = 2.5 Ang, 31.4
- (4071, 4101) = 0.3 Ang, 41.8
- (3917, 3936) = 5.2 Ang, 29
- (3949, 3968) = 2.3 Ang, 35.4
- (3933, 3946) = 3.7 Ang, 28.7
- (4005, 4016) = -0.8 Ang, 43.9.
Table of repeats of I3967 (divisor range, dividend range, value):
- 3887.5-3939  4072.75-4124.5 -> 1.21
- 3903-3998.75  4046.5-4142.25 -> 1.17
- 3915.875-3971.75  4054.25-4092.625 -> 1.33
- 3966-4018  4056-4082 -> 1.07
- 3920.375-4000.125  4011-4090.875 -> 1.23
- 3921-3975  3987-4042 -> 1.36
